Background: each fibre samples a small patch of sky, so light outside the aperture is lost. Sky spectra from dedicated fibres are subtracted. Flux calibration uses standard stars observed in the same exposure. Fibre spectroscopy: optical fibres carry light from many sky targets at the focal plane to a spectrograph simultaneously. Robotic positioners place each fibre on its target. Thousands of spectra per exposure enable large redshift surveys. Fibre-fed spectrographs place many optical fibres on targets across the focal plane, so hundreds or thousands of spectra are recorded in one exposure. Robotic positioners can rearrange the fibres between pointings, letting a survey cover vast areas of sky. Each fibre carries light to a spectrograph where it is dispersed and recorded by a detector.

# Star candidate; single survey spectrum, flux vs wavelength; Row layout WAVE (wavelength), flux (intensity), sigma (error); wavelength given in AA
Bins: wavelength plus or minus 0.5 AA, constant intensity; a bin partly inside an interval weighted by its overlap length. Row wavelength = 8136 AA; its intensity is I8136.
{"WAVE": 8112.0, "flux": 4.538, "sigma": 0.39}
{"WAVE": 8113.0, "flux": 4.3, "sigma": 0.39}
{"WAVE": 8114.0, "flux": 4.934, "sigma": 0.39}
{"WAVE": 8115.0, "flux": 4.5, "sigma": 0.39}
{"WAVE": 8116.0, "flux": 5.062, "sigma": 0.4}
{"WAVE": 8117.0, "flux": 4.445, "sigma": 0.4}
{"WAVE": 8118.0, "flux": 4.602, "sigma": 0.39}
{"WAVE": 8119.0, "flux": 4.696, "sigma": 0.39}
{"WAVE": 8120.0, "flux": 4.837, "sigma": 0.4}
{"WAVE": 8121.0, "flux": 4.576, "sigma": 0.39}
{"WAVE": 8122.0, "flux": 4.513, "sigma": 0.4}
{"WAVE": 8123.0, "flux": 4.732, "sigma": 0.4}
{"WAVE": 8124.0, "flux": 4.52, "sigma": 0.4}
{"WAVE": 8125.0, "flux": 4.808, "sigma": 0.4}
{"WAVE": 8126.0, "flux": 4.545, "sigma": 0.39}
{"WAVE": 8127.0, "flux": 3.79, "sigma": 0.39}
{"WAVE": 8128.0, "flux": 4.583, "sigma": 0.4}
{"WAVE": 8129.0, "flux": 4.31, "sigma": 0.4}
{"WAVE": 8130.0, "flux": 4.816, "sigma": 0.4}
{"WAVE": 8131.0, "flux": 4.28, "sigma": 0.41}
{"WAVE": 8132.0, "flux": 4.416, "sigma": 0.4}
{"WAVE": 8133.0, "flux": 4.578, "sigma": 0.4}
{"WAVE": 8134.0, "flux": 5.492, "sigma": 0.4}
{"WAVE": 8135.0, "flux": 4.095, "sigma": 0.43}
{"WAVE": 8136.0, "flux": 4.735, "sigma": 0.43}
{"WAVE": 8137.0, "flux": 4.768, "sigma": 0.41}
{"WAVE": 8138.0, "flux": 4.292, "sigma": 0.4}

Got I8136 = 4.735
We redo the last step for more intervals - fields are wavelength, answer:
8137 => 4.768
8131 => 4.28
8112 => 4.538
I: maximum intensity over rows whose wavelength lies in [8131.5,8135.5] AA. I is 5.492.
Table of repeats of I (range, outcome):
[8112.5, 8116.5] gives 5.062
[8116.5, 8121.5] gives 4.837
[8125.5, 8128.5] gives 4.583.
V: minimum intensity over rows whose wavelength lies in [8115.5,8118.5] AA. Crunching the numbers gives 4.445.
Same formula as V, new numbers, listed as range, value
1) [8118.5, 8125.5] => 4.513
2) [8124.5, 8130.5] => 3.79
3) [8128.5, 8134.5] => 4.28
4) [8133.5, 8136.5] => 4.095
